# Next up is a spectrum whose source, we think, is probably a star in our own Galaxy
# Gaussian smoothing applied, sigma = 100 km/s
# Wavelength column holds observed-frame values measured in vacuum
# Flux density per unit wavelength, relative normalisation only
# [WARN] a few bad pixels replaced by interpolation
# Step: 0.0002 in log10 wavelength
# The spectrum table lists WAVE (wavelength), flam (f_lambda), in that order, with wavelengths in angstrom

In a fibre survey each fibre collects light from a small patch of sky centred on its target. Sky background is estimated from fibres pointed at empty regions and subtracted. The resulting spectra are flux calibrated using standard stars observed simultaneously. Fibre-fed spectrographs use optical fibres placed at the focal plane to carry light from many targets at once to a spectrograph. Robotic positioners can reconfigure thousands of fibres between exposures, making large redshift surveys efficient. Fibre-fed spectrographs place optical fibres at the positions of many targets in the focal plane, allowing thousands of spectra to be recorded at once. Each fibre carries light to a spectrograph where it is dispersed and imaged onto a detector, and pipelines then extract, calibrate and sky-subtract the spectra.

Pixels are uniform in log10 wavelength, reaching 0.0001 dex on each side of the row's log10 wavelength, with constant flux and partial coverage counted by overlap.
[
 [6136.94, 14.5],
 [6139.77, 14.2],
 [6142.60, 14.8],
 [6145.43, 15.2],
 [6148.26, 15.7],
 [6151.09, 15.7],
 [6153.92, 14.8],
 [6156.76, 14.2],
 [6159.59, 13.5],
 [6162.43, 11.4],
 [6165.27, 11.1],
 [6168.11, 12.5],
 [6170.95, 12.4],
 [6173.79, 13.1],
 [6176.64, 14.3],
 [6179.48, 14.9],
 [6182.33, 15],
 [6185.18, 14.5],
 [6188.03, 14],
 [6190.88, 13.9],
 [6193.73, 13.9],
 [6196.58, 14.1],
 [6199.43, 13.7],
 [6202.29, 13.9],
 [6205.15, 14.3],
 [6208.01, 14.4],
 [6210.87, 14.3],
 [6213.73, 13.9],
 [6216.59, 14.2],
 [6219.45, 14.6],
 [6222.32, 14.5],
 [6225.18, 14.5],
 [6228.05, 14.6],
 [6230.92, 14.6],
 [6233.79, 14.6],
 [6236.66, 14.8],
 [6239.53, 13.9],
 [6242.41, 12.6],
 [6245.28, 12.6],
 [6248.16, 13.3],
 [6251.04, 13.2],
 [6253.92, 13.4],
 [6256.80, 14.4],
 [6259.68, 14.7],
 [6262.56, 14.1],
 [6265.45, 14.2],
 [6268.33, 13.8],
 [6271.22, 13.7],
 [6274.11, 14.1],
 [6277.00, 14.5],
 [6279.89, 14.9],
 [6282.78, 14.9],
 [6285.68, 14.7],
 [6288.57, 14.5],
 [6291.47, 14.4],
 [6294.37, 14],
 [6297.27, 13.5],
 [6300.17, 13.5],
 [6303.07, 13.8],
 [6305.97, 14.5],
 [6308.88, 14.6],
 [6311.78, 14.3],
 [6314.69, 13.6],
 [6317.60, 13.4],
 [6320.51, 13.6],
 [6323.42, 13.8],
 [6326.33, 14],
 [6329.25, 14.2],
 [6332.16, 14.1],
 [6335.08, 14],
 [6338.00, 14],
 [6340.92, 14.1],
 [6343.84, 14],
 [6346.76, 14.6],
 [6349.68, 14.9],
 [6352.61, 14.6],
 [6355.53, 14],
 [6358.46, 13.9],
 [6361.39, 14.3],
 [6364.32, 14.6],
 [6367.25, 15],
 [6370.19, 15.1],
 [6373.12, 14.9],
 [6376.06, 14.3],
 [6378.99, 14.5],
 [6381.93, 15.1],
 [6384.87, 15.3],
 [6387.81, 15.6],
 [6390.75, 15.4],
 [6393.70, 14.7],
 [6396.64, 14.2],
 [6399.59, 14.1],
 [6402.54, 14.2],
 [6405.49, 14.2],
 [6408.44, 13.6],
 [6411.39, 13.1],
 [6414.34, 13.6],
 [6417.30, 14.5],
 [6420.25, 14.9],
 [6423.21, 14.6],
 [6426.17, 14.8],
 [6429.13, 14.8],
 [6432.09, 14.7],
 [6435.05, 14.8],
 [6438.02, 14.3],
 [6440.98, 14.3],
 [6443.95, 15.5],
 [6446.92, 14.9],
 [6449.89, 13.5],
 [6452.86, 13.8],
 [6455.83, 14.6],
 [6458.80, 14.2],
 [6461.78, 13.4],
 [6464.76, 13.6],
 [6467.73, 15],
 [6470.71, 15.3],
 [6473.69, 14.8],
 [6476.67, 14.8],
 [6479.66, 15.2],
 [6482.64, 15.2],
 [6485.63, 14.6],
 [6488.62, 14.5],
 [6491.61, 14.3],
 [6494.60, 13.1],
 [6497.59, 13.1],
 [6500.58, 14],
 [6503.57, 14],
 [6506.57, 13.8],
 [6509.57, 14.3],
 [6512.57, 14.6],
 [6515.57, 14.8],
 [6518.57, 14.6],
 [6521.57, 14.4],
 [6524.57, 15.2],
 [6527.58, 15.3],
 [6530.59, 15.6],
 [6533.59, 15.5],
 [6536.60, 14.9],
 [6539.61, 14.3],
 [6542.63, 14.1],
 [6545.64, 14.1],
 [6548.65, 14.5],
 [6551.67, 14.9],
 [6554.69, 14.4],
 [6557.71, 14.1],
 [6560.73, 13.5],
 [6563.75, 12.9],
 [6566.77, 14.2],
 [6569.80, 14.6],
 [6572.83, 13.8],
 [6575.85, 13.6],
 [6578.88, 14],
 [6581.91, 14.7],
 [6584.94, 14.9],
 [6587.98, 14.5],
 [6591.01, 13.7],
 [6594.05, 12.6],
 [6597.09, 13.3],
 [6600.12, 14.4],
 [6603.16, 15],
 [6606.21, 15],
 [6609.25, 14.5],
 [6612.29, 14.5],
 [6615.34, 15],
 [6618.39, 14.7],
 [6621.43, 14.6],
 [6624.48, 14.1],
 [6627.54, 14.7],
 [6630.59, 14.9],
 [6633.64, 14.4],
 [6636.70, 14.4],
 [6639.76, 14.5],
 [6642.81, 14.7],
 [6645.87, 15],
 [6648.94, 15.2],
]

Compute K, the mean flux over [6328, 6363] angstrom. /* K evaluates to 14.2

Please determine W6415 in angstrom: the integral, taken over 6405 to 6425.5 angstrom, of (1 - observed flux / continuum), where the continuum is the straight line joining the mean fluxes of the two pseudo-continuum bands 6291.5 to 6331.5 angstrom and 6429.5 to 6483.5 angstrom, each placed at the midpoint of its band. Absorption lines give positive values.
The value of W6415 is 0.4 angstrom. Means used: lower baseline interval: 13.9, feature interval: 14.1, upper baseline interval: 14.5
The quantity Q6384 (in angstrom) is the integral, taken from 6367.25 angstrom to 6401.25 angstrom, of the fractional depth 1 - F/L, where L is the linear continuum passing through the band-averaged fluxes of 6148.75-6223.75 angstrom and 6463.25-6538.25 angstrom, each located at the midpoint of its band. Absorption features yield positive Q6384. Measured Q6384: -1.2 angstrom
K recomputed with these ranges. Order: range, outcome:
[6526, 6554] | 14.8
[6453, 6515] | 14.3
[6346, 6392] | 14.8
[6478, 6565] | 14.4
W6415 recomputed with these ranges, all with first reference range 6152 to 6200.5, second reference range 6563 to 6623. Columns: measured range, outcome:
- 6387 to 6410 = -0.8 angstrom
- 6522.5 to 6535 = -1.1 angstrom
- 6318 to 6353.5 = -0.7 angstrom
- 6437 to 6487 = -1.7 angstrom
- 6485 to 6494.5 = -0.1 angstrom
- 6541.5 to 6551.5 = -0.1 angstrom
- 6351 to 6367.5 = -0.5 angstrom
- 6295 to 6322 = -0.1 angstrom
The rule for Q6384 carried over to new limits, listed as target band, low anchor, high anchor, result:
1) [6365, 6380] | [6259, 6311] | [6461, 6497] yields -0.4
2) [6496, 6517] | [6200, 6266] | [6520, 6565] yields 0.6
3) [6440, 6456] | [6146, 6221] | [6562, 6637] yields -0.3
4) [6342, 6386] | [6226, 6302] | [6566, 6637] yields -1.4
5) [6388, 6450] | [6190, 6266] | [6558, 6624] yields -1.5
